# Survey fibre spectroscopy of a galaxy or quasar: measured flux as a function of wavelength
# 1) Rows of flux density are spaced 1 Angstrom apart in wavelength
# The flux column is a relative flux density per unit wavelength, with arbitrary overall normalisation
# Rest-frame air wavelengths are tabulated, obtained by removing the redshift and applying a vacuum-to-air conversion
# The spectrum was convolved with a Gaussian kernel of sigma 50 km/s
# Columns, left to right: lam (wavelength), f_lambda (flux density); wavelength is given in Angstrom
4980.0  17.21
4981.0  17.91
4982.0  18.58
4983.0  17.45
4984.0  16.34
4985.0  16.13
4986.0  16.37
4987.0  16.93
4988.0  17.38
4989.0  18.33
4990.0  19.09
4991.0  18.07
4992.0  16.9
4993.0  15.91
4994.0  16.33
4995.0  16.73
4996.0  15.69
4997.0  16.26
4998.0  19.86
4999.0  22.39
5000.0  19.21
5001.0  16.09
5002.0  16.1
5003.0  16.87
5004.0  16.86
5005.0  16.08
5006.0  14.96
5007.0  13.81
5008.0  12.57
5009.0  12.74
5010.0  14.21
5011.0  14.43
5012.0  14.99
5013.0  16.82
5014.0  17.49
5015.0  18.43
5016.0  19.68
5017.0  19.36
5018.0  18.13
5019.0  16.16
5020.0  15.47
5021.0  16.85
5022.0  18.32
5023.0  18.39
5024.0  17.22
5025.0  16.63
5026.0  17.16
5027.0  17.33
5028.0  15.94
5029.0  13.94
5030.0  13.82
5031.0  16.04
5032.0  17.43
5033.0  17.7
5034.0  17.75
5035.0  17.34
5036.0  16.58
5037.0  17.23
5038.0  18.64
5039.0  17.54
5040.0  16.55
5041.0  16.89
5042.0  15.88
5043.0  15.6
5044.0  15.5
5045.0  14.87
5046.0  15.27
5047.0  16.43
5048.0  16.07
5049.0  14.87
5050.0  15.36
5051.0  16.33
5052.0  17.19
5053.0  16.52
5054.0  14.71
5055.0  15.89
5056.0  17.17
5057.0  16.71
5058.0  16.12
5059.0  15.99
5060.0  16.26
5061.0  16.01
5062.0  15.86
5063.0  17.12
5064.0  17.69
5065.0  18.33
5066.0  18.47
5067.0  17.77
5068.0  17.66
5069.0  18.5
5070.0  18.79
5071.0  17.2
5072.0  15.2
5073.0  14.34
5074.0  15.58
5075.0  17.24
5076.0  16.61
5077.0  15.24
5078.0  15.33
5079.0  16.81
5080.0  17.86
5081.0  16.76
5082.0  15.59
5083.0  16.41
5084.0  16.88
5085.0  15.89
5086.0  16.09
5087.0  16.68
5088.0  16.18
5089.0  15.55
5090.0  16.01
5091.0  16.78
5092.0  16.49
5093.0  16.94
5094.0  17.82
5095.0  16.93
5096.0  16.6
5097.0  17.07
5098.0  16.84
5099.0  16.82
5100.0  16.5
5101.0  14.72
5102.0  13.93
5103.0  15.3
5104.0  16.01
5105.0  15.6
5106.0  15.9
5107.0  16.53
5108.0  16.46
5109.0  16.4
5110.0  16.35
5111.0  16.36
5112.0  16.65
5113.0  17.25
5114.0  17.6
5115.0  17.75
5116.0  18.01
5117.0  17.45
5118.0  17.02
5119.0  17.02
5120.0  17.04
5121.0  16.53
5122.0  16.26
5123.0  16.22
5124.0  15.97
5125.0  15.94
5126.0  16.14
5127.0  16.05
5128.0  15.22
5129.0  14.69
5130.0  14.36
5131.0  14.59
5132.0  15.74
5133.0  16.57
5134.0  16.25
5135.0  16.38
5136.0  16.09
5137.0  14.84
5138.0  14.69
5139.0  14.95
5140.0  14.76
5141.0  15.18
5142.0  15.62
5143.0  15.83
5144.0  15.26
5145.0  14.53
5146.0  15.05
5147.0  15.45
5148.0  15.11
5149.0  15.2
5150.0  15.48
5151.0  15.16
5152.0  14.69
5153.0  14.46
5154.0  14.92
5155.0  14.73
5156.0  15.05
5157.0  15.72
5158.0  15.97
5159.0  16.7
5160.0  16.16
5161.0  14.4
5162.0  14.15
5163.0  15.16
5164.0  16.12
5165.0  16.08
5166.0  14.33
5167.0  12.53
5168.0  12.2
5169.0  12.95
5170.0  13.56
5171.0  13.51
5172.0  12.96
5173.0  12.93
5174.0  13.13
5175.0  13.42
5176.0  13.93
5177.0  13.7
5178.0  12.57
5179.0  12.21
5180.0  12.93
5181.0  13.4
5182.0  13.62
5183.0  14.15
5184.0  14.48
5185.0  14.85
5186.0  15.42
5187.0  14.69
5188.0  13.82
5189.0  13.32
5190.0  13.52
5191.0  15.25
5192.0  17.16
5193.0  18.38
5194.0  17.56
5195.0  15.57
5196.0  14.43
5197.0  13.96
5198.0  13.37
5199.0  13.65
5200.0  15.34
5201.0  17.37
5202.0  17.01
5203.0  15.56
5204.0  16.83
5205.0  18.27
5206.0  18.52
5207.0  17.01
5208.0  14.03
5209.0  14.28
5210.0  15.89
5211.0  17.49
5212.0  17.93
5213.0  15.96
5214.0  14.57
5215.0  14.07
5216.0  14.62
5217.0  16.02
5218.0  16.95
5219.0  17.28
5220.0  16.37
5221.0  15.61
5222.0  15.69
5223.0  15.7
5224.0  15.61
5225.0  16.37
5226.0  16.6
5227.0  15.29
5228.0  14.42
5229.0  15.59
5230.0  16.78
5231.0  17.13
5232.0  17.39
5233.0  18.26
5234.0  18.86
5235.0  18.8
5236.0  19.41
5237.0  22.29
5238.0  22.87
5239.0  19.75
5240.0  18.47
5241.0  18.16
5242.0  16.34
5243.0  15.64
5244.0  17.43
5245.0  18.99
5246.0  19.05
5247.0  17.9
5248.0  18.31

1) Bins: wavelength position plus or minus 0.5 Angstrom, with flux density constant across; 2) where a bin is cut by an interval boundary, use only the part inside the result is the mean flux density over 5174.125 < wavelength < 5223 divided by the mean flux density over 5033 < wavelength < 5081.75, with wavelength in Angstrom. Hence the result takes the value 0.92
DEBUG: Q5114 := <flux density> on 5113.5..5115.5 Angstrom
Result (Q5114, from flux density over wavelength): 17.7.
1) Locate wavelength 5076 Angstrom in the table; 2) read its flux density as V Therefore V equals 16.61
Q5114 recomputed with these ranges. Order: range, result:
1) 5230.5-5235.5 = 18.1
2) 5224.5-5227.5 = 16.1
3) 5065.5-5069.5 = 18.1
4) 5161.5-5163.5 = 14.7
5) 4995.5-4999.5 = 18.6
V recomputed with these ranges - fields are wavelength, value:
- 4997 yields 16.26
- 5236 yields 19.41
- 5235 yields 18.8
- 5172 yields 12.96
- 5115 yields 17.75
